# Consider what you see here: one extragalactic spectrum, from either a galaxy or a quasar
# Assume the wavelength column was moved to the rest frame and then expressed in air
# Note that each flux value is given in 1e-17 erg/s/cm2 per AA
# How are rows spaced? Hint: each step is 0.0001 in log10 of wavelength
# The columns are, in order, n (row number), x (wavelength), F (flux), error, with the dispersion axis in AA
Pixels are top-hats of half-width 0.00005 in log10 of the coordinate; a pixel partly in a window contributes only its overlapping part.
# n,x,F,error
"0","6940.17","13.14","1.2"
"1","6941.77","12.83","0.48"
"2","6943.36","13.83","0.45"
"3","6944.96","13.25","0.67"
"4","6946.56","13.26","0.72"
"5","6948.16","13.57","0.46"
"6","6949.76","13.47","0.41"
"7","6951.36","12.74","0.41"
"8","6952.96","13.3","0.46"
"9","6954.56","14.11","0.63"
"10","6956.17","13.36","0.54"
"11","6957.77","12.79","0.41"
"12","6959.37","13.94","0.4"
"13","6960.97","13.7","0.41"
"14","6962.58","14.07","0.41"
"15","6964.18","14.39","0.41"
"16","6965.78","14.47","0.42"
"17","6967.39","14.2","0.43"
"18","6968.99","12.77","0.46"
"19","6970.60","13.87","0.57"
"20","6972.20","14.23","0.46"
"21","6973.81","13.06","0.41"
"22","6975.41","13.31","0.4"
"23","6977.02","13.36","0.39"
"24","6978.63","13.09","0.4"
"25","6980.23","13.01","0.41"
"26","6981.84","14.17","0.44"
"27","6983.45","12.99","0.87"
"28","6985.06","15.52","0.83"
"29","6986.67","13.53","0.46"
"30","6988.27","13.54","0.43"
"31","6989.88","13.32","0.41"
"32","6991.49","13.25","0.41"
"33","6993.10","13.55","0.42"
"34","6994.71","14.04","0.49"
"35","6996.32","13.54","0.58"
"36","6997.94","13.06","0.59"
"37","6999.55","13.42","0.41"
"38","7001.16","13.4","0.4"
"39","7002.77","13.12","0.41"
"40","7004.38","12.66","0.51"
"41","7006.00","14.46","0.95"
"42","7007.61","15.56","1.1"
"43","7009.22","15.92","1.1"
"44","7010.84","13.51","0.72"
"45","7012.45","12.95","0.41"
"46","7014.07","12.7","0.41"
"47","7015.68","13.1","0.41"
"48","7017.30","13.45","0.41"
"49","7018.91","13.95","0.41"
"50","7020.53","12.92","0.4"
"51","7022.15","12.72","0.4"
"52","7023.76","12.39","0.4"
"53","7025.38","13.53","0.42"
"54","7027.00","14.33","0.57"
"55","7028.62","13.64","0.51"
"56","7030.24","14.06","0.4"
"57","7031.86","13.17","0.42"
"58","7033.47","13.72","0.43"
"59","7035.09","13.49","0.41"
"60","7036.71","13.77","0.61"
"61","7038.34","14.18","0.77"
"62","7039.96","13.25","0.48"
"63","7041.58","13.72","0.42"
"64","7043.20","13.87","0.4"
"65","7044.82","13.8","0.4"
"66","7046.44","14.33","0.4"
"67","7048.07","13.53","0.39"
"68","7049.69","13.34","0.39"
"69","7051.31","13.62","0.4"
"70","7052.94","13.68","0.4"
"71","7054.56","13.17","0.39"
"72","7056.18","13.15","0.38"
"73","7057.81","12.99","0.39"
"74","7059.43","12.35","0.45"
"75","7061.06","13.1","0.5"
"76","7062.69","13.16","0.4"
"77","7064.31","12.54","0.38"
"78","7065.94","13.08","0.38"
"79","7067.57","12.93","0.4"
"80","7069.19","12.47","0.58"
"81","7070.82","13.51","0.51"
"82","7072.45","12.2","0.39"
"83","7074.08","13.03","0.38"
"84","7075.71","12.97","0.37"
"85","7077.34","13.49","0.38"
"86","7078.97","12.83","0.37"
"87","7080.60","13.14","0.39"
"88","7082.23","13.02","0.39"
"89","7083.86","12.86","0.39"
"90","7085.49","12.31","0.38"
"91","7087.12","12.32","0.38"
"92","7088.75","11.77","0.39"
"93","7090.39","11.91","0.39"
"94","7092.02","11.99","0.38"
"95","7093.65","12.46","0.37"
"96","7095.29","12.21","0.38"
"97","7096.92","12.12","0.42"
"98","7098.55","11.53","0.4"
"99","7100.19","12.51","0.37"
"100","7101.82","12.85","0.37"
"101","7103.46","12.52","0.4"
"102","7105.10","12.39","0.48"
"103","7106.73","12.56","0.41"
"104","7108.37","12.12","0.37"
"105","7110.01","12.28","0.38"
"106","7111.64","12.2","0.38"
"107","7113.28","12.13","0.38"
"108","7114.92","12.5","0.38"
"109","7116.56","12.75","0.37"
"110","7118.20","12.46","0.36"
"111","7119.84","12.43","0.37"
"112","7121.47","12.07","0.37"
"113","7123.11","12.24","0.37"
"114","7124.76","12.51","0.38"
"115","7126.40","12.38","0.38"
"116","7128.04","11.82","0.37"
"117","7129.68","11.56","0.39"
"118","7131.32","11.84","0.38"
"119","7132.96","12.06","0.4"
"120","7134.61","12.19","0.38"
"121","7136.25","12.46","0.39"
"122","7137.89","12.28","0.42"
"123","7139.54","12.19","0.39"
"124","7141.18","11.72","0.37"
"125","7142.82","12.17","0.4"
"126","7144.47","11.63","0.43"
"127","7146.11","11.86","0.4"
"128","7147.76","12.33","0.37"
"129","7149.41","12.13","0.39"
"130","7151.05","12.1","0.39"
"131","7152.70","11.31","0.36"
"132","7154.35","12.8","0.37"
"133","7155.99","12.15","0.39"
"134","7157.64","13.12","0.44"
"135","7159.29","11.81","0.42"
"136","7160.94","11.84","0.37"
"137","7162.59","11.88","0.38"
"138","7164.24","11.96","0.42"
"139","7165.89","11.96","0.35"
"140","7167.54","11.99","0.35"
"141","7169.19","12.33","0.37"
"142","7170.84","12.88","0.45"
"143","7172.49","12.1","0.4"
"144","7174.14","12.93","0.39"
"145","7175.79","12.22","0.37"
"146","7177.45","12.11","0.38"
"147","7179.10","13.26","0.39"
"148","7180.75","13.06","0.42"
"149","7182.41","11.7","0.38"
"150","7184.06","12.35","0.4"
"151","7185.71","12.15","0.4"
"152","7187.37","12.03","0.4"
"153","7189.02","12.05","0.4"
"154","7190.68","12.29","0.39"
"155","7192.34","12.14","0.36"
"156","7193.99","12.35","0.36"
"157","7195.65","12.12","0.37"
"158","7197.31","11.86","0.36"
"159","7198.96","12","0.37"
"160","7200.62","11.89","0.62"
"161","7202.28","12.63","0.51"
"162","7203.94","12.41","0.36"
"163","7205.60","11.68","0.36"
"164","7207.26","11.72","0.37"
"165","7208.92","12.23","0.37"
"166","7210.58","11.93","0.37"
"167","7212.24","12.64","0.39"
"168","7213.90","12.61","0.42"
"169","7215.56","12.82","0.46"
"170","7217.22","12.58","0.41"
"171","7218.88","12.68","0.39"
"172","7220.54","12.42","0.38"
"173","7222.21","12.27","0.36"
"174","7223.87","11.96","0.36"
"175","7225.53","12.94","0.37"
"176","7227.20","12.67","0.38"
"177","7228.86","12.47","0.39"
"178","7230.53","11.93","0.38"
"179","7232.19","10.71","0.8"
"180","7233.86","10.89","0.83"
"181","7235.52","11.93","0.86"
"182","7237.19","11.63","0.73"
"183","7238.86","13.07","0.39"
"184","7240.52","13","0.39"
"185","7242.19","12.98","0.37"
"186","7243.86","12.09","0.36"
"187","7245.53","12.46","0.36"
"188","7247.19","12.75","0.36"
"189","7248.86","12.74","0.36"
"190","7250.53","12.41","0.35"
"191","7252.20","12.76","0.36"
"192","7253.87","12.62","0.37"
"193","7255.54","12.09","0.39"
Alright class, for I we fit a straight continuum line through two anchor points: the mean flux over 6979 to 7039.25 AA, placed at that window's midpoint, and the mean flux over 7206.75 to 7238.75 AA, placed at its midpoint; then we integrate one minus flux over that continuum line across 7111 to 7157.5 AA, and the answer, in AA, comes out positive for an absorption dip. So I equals 2.2 AA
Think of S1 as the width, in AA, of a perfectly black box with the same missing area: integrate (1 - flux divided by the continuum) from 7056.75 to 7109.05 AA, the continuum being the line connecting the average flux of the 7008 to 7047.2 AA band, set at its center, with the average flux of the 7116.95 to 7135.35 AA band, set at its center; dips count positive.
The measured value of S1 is 0.8 AA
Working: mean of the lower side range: 13.6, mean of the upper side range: 12.2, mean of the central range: 12.6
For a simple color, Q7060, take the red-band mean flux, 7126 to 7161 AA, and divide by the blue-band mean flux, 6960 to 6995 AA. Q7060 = 0.88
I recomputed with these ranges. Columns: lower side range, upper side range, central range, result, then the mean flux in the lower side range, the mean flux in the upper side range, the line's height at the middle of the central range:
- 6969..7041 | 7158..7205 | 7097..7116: 0.7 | 13.6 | 12.2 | 12.8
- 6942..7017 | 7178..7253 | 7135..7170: 1.5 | 13.6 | 12.3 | 12.6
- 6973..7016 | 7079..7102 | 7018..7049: -1.2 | 13.6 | 12.4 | 13.1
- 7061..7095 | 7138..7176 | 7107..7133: 0.4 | 12.7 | 12.2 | 12.4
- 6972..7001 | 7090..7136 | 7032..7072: -1.5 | 13.5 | 12.2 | 12.9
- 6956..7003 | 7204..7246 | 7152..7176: 0.7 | 13.6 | 12.3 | 12.6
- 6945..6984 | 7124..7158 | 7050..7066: -0.4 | 13.5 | 12.1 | 12.8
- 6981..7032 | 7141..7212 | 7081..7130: 1.8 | 13.6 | 12.2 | 12.8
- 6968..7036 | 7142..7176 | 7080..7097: 0.6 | 13.6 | 12.2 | 12.8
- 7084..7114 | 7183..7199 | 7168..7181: -0.4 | 12.2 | 12.1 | 12.2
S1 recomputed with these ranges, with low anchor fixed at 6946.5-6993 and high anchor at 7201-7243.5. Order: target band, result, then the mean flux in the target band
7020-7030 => 0.00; 13.3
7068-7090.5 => 0.51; 12.7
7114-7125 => 0.34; 12.4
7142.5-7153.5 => 0.64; 11.9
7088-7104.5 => 0.95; 12.2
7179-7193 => 0.19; 12.3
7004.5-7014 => -0.58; 14.2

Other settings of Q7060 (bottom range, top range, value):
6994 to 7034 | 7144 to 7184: 0.90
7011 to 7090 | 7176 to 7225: 0.93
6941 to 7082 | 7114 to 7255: 0.91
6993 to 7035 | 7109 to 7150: 0.90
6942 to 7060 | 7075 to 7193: 0.91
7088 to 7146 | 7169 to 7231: 1.01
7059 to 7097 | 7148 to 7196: 0.97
